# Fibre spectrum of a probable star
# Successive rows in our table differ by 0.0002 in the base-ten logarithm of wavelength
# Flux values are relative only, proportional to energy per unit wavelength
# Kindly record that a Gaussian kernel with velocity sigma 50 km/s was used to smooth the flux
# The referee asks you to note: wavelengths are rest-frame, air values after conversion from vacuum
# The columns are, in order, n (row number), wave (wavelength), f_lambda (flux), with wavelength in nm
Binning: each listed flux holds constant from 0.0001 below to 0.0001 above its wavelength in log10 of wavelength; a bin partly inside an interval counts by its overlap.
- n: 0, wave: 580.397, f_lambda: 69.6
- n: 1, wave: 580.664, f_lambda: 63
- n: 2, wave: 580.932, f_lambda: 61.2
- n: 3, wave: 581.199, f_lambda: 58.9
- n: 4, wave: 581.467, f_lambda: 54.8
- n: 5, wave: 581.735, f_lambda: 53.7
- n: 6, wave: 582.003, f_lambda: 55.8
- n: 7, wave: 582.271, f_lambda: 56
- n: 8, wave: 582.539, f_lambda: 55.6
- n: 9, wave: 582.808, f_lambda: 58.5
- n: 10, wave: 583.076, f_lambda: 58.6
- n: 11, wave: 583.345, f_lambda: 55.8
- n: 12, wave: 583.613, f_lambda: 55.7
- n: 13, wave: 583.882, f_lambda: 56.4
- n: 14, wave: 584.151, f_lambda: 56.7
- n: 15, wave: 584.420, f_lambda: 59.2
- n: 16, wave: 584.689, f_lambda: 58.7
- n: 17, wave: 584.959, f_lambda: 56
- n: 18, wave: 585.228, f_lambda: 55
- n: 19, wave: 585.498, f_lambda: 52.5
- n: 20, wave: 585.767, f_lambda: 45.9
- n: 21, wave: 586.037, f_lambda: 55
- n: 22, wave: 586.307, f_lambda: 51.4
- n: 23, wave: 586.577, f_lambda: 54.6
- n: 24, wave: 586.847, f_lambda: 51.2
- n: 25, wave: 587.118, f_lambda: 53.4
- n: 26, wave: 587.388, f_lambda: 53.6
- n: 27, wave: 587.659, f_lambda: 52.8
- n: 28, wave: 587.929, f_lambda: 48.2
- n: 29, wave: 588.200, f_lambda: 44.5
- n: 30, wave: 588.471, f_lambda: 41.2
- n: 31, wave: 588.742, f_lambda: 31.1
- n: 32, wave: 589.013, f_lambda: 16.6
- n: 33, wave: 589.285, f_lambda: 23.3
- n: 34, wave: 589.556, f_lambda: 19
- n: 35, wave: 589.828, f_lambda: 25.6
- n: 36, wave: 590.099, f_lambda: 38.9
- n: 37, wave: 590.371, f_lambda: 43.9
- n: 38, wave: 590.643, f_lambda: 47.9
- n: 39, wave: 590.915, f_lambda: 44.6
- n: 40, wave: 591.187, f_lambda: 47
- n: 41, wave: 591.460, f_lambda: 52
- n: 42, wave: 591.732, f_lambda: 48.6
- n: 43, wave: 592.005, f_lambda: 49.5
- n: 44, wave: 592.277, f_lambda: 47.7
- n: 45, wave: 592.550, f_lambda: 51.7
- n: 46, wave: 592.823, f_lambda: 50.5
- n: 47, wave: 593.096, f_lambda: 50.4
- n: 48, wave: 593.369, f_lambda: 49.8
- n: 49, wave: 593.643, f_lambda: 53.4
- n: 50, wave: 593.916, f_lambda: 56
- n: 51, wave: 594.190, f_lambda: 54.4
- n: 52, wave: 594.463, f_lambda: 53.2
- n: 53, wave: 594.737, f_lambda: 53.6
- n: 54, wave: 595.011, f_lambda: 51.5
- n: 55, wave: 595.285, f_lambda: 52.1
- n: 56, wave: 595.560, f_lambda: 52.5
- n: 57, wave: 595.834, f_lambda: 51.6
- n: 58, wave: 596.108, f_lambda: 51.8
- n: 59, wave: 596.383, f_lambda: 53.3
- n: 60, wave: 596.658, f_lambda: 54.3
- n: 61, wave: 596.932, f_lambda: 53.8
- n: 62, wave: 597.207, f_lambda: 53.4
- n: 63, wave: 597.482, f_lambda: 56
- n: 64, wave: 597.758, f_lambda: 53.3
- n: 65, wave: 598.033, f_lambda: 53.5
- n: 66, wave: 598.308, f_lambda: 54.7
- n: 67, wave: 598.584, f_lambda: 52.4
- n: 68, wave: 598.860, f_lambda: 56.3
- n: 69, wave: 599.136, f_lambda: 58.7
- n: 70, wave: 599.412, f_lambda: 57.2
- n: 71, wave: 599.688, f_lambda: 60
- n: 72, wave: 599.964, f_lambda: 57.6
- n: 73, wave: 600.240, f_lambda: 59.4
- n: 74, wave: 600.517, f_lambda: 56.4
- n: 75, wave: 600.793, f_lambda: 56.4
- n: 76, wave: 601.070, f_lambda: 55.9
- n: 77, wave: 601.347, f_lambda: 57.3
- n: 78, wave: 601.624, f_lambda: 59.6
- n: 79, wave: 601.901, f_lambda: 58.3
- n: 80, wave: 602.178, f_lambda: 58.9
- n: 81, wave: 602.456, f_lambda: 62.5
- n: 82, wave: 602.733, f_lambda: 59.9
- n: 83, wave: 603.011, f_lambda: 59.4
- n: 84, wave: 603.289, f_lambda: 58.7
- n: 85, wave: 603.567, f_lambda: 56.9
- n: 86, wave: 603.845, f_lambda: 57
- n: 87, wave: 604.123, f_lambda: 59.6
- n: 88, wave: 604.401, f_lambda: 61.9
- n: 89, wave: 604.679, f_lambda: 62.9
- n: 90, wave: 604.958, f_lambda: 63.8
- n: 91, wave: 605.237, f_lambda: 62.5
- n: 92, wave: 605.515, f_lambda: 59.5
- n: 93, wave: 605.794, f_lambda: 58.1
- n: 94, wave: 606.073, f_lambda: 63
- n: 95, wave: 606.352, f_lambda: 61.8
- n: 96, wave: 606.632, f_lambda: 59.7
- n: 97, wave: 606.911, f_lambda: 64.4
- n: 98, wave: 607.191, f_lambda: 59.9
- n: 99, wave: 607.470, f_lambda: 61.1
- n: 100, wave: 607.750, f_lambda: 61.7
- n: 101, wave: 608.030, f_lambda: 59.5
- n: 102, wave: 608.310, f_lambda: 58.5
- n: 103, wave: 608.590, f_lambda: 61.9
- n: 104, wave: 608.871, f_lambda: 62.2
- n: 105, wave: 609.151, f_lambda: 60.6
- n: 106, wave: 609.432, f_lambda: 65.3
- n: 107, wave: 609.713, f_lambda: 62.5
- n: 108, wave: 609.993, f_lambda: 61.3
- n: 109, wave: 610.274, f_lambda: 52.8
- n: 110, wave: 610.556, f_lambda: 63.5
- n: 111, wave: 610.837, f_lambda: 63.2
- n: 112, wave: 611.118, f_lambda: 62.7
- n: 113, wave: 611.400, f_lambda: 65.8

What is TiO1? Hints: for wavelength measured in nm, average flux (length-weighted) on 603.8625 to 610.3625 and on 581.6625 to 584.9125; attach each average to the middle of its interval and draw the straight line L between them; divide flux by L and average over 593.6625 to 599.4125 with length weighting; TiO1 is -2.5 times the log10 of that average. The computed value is 0.101 mag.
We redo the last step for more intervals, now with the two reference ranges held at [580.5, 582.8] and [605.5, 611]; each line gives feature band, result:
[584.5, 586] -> 0.08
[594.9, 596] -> 0.15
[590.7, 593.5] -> 0.20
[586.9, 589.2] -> 0.34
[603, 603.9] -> 0.05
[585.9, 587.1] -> 0.10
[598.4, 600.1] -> 0.05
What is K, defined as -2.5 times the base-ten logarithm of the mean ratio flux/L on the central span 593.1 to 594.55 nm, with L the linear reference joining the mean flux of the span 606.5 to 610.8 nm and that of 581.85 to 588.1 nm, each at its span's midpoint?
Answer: 0.08 mag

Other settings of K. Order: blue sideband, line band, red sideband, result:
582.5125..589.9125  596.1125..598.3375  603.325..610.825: 0.02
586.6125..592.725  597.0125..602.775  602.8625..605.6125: -0.04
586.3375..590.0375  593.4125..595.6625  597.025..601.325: -0.08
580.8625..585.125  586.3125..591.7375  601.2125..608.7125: 0.35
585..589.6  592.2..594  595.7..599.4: -0.03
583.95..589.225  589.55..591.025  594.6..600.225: 0.32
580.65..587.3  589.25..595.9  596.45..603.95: 0.19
